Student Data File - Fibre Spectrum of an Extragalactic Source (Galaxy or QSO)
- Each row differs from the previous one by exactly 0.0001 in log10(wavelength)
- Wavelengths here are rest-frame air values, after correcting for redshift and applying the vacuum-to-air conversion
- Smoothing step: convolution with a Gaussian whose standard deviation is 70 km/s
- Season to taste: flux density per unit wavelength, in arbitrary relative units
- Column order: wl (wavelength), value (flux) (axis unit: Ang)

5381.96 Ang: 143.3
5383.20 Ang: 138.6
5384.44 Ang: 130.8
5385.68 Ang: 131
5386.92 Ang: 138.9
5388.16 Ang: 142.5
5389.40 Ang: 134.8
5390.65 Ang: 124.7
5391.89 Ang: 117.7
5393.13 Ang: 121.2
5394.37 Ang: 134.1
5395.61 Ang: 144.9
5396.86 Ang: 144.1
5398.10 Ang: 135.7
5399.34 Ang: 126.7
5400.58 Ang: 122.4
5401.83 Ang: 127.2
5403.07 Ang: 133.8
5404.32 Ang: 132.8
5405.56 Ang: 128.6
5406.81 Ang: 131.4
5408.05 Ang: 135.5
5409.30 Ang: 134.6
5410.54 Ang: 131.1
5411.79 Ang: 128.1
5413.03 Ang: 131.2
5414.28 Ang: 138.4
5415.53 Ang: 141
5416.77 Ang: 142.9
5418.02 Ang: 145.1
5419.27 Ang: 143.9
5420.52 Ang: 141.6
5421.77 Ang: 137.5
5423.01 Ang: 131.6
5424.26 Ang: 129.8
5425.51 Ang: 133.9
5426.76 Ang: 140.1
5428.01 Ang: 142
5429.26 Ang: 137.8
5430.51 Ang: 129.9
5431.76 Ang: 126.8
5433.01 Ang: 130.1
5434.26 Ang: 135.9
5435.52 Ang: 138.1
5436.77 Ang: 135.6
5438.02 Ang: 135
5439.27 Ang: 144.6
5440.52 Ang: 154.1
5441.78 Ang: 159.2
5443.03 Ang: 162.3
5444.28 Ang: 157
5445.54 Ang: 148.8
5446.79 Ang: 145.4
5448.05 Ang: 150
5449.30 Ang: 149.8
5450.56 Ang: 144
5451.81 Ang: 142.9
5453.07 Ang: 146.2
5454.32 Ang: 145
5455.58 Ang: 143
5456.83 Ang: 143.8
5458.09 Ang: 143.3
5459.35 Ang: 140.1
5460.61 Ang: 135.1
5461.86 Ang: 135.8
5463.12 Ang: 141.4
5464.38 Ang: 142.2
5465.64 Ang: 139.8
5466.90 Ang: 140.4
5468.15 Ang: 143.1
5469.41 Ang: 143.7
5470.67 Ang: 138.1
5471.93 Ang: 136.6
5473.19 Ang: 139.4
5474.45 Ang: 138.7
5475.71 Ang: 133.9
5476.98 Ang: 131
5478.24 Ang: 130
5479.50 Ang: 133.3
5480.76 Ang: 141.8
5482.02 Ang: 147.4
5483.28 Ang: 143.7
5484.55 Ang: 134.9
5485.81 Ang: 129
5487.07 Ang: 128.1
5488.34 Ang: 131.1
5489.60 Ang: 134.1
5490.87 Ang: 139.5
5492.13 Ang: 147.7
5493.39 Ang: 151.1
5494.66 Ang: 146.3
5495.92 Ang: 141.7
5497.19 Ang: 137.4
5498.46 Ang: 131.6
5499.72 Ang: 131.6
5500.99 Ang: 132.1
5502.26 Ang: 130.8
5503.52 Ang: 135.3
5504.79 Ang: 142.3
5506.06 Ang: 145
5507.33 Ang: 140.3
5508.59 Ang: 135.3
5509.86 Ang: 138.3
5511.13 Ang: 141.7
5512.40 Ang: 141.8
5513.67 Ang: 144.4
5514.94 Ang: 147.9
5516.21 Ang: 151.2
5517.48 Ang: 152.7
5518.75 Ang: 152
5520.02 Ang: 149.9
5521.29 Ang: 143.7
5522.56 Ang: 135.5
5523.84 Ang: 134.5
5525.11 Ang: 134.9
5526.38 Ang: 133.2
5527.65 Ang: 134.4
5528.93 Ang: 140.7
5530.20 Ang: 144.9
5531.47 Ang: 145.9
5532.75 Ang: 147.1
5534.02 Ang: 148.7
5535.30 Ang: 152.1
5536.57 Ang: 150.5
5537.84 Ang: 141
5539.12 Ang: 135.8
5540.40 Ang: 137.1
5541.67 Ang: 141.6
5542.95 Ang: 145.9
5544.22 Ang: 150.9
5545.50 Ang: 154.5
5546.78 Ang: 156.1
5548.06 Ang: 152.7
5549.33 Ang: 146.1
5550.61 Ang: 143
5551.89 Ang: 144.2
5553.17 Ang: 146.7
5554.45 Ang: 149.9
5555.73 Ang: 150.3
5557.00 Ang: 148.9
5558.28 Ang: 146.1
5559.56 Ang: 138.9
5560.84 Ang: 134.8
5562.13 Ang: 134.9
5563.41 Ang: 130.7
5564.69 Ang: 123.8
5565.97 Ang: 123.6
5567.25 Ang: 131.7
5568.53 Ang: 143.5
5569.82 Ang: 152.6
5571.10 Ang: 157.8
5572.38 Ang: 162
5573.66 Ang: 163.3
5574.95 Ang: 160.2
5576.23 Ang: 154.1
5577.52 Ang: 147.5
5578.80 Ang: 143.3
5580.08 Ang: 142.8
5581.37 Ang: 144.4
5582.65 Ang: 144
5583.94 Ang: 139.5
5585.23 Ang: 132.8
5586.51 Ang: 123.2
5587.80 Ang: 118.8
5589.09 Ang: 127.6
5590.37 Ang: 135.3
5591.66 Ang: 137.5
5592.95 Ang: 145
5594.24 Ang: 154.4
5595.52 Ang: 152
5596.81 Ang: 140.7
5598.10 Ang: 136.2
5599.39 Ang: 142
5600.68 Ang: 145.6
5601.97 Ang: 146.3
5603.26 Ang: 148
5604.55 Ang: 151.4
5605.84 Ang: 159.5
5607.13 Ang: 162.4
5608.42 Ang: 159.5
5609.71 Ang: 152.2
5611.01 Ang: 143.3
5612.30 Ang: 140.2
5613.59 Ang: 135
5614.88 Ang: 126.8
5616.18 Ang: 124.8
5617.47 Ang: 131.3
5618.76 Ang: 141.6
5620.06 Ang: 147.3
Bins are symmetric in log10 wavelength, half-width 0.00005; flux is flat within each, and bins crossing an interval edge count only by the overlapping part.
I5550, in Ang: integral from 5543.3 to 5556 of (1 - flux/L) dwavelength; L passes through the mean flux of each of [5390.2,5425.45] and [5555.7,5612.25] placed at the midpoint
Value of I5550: -0.67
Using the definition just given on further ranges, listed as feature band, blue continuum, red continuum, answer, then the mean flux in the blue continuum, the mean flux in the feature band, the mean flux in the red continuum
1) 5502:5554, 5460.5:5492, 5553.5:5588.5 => -1.35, 138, 144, 142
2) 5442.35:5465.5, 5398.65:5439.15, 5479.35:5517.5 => -1.44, 135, 145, 140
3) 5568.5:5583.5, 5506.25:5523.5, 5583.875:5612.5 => -0.83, 144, 151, 143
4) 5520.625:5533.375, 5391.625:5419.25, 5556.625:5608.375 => 0.07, 134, 139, 143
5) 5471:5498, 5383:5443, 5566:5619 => 0.18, 136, 138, 144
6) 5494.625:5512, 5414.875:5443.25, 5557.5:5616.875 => 0.42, 140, 138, 143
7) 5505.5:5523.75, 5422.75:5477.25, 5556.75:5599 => -0.34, 141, 144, 141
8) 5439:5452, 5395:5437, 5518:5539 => -1.34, 135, 151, 143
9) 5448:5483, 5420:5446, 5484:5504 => -0.56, 141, 141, 136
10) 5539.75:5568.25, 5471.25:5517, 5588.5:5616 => -0.11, 139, 142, 145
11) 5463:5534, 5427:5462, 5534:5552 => 2.56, 143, 140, 147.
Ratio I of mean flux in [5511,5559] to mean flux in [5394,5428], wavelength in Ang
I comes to 1.1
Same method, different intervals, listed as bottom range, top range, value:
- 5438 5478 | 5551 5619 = 1.00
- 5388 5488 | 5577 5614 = 1.04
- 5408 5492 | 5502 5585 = 1.03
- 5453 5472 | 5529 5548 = 1.04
